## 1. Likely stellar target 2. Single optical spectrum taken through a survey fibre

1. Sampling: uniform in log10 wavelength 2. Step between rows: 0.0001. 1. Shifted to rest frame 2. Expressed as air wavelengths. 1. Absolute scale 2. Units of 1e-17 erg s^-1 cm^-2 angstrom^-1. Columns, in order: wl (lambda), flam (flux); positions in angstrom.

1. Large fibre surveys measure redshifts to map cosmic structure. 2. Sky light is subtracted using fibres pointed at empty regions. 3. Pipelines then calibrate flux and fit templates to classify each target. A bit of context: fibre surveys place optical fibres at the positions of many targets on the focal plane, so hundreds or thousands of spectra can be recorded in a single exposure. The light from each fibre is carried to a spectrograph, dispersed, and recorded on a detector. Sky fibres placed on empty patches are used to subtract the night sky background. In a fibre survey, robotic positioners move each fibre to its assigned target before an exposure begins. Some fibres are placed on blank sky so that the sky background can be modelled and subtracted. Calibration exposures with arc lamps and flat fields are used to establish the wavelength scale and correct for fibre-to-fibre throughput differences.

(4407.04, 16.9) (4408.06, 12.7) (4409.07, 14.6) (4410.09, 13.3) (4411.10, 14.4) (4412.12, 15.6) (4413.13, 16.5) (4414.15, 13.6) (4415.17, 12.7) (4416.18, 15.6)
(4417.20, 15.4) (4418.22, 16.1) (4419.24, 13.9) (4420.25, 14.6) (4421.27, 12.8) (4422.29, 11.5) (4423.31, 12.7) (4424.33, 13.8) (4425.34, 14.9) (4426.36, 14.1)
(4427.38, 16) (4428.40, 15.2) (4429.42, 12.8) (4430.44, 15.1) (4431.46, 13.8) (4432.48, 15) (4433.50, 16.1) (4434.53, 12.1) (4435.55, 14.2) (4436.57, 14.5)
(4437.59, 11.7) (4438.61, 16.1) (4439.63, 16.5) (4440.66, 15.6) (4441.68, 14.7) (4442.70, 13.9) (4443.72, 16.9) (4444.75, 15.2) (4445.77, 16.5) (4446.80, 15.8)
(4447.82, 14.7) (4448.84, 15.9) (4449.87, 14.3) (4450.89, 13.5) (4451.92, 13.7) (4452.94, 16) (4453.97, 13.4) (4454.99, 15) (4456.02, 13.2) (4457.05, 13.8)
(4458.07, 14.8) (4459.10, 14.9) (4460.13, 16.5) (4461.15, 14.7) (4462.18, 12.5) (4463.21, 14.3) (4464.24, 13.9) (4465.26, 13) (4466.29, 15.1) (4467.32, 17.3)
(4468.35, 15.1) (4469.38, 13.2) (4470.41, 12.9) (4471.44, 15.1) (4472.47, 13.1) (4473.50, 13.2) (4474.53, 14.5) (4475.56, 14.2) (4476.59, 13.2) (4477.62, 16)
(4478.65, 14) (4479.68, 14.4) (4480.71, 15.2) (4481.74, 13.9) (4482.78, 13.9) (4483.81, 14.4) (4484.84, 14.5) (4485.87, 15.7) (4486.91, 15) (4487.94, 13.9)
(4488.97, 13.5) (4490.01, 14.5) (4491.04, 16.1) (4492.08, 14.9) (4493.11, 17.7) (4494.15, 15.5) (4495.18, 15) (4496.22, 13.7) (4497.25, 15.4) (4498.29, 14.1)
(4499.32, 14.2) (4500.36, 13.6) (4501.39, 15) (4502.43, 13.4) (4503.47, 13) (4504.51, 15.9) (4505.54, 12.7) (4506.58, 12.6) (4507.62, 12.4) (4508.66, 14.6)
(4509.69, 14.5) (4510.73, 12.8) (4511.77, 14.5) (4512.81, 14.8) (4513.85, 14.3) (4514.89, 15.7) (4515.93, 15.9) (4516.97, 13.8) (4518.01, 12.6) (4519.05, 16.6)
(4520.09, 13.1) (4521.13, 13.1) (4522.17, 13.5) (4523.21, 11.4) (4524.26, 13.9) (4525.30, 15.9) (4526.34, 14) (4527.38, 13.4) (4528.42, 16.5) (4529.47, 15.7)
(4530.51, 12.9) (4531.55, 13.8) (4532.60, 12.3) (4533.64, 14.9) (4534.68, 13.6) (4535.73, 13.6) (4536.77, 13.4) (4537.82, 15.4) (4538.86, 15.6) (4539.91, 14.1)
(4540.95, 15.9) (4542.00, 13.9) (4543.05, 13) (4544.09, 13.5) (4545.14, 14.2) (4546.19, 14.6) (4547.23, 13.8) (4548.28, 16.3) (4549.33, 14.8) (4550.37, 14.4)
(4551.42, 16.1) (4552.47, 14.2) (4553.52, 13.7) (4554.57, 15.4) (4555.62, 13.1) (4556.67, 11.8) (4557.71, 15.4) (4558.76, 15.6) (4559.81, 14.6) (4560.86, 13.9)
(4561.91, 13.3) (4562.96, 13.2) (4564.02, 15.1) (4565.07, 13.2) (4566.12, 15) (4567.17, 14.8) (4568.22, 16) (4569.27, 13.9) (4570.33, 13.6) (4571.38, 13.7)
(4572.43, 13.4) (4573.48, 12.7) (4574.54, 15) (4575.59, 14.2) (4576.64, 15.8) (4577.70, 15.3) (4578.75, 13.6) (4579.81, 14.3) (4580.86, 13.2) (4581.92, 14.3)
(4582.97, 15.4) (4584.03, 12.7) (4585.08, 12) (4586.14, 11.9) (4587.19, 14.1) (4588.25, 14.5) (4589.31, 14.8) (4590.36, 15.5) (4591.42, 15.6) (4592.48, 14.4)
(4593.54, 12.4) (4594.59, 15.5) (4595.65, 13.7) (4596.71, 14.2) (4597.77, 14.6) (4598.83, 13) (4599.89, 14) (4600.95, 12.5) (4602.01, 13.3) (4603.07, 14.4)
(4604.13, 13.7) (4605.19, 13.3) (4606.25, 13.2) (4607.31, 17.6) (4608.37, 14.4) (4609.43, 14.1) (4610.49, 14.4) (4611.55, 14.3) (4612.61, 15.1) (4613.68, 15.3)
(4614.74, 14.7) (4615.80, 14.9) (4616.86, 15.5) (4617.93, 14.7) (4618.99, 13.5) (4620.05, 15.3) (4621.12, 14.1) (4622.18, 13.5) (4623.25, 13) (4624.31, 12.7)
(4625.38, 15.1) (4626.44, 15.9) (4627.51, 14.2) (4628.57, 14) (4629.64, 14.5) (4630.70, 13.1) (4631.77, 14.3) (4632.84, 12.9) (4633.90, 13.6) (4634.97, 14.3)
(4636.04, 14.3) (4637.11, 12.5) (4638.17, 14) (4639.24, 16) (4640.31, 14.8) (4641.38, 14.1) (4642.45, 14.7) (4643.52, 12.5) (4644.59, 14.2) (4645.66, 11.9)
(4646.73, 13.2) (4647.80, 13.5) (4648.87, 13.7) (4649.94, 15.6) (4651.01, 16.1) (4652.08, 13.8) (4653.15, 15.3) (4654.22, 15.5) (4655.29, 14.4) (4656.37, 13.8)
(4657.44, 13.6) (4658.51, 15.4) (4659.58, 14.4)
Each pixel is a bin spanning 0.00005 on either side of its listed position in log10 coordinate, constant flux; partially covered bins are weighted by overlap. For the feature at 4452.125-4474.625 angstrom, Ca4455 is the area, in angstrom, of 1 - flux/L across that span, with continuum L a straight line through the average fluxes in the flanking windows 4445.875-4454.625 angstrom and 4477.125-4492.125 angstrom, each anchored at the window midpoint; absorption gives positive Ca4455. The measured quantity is 0.6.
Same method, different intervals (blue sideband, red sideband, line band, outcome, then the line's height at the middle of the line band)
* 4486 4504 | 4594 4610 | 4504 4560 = 0.87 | 14.4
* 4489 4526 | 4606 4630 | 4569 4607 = 1.35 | 14.5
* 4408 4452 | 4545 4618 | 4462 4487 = 0.25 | 14.5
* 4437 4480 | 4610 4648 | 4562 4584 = 0.07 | 14.3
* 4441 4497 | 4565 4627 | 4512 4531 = 0.23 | 14.5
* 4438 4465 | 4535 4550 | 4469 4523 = 1.30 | 14.6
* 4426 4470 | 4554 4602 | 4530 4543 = 0.17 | 14.3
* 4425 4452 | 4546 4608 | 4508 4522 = 0.16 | 14.5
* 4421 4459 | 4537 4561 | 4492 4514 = 0.31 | 14.5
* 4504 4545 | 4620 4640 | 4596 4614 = -0.16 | 14.1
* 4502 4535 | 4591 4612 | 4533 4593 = -0.83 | 14.1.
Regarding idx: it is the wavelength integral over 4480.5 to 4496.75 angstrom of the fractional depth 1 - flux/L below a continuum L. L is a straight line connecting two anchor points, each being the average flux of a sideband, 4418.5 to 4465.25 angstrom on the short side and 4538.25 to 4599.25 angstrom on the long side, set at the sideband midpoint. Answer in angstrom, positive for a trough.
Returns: -0.5 angstrom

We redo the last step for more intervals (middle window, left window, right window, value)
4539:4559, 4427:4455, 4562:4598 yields -0.2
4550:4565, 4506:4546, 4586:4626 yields -0.1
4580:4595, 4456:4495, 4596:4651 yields 0.2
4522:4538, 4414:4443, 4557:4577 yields 0.4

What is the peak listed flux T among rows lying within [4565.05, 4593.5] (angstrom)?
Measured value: 16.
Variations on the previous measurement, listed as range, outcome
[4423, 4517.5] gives 17.7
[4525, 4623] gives 17.6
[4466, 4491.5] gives 17.3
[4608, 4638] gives 15.9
